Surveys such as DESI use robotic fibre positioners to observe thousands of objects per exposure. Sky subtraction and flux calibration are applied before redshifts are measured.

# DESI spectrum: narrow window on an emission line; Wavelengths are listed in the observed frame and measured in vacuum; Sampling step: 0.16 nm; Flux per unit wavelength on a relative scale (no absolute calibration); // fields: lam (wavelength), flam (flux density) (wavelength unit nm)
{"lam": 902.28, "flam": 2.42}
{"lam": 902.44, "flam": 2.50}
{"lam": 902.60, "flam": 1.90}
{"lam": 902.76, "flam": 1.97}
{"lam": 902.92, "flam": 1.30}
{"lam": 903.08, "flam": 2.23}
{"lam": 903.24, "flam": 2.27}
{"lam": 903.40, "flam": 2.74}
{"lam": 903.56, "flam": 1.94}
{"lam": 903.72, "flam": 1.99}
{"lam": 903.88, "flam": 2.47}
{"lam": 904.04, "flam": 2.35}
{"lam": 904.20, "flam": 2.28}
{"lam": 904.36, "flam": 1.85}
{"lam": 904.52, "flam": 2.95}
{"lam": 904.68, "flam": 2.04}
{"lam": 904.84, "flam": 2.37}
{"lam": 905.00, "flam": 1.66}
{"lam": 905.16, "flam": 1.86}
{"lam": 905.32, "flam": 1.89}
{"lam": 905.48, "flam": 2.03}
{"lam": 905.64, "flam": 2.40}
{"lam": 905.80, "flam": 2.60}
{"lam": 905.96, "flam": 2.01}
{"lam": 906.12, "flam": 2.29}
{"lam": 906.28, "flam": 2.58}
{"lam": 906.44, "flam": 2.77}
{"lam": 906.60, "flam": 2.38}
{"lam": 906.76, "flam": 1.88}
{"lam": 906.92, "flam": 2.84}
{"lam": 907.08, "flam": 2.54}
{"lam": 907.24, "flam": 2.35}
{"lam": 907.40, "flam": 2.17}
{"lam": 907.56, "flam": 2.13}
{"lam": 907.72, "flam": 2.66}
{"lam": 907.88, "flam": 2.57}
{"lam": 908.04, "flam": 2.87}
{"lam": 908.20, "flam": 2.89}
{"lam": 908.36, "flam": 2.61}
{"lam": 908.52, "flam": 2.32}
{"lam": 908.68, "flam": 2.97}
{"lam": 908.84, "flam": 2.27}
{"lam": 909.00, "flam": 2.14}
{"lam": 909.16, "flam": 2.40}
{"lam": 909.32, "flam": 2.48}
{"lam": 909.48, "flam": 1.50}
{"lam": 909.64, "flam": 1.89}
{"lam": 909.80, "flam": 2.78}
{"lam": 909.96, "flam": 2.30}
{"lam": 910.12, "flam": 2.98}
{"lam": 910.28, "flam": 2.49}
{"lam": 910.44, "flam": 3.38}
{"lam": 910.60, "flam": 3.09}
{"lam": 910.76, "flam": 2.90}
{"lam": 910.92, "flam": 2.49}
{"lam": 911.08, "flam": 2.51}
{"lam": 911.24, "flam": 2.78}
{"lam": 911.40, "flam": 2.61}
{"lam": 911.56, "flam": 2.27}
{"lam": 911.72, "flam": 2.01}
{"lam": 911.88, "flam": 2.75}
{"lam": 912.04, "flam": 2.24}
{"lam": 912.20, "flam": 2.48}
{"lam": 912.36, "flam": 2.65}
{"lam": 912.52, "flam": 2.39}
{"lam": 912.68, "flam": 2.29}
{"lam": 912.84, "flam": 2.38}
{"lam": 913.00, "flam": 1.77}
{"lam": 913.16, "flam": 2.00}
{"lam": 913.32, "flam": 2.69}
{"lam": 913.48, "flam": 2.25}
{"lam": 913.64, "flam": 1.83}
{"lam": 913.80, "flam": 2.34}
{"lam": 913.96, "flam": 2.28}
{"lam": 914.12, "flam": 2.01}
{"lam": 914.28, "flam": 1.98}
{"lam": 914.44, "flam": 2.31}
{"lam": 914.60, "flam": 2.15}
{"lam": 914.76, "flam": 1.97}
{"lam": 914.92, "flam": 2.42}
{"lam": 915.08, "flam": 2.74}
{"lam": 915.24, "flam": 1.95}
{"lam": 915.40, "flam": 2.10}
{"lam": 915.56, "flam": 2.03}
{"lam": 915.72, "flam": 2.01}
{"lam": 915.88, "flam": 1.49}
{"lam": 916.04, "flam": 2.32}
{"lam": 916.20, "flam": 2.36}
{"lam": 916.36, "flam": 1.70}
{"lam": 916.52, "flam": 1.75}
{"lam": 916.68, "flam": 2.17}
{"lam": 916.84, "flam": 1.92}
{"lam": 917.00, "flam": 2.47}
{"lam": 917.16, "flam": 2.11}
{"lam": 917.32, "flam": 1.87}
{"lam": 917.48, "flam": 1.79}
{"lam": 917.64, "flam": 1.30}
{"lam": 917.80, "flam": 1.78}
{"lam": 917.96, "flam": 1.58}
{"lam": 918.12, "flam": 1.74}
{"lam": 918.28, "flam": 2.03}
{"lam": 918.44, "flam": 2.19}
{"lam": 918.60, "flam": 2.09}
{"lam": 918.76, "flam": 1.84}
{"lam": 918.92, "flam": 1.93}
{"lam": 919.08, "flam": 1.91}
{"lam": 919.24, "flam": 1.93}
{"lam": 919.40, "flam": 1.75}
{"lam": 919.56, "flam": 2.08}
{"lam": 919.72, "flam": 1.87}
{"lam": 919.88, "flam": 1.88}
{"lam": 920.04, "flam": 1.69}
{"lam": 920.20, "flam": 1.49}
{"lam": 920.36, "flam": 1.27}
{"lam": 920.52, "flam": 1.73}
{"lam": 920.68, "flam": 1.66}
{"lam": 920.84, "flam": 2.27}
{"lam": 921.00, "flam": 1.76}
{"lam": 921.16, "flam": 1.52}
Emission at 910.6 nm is Mg II 2798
